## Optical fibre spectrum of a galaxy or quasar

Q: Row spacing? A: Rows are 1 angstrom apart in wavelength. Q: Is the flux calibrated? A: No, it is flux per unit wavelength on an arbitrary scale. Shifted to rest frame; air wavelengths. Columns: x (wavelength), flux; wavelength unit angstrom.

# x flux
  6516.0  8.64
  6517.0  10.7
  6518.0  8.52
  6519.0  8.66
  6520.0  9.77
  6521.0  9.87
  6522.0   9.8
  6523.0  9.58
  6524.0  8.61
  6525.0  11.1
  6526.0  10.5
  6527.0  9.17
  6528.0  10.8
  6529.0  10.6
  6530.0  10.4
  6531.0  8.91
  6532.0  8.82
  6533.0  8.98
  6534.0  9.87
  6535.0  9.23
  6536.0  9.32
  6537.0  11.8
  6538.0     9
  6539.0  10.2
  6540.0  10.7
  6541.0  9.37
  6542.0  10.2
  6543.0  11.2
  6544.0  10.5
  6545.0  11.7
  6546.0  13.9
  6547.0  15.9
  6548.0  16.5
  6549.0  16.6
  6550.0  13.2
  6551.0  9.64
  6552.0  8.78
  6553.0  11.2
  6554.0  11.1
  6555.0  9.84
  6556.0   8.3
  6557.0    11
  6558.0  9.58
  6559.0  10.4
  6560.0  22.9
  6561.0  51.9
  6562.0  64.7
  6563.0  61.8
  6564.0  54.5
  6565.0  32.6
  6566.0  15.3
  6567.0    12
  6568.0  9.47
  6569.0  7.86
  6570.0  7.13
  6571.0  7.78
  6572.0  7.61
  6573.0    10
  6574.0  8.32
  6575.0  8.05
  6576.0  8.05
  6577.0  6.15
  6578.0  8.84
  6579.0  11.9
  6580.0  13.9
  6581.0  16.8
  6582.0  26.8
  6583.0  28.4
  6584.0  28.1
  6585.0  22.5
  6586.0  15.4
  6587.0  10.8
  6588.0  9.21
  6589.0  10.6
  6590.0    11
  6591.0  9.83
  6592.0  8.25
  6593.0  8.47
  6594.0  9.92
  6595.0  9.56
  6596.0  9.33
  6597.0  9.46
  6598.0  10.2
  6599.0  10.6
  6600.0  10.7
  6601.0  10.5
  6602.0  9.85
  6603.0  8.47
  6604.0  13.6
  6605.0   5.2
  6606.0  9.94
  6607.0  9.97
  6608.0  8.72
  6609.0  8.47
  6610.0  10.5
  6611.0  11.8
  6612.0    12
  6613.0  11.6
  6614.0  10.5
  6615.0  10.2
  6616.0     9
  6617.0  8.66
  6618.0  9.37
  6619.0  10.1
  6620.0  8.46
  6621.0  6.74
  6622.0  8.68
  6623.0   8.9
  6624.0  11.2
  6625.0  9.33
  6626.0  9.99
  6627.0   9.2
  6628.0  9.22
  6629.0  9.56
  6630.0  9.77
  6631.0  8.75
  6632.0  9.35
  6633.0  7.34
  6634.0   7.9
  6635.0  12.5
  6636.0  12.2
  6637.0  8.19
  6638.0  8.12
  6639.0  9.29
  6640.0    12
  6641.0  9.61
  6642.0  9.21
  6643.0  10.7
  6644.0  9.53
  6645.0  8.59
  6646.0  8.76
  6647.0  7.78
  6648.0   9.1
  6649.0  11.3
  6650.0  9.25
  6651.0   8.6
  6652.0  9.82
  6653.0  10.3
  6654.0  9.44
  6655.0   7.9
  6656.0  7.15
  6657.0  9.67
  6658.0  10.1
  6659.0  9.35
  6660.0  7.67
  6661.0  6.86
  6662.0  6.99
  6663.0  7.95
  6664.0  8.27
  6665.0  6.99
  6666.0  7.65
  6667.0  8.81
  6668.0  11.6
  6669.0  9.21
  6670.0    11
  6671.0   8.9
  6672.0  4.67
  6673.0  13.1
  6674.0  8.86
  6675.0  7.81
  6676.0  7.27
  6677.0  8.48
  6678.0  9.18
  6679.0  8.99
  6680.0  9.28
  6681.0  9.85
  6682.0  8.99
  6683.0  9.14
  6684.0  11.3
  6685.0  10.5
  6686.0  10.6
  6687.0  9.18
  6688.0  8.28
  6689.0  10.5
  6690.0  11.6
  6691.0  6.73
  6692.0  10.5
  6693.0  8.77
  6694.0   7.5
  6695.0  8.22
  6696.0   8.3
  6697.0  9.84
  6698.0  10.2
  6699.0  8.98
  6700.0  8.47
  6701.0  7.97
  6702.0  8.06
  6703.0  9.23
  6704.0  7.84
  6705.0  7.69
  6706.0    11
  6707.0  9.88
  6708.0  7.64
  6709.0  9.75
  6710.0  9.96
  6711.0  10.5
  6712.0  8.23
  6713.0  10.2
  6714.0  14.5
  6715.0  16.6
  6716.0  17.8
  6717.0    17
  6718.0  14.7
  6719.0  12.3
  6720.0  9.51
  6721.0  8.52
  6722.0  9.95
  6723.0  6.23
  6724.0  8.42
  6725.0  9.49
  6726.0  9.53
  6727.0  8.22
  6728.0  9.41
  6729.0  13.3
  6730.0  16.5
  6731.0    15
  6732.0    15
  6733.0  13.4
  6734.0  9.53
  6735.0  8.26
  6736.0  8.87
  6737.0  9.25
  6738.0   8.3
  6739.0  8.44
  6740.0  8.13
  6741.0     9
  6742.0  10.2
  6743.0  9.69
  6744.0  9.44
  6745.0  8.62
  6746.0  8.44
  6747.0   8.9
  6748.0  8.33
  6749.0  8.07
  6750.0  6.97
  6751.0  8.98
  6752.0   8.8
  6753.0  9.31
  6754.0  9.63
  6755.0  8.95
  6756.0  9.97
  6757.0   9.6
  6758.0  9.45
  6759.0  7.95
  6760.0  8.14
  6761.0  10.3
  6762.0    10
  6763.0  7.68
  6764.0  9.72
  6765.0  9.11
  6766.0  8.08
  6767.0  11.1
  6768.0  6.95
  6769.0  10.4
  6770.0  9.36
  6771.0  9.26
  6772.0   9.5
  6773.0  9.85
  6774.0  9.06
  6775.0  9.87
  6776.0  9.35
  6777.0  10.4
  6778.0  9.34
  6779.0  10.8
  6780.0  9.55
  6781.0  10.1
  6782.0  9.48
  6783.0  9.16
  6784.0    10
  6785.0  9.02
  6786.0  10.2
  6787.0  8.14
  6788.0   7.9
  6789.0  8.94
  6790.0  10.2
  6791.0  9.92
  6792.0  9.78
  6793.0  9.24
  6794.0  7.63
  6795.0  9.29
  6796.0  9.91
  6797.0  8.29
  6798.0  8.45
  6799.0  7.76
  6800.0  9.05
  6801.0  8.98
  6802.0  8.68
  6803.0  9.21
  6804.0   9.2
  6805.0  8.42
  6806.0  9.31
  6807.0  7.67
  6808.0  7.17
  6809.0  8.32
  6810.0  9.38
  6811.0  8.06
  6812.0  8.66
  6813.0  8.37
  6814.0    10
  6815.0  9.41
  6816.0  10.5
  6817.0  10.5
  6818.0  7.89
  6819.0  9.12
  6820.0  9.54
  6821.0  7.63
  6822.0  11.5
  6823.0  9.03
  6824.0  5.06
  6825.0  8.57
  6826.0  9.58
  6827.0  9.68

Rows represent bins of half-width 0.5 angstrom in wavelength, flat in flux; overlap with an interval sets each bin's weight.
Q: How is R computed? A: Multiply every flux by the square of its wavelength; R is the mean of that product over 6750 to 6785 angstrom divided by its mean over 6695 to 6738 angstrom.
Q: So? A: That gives 0.9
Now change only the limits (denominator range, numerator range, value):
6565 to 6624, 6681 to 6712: 0.85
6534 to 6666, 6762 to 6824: 0.80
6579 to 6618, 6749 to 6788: 0.81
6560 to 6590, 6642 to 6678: 0.46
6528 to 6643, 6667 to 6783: 0.80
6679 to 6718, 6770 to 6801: 0.95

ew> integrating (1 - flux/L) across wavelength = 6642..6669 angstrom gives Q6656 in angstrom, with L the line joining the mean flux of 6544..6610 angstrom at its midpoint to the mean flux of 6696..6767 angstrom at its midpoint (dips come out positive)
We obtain 7.6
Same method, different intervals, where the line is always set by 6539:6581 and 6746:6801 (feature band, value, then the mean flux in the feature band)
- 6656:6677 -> 6.7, 8.6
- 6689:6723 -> 3.3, 10.2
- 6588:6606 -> 6.2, 9.73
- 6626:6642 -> 4.8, 9.54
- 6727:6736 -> -1.4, 12.1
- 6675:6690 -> 3.3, 9.42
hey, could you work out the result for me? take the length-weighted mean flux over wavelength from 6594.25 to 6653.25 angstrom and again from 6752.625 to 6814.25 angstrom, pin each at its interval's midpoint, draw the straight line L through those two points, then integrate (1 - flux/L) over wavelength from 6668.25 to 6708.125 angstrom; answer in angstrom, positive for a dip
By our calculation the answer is 1.3 angstrom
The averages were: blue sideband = 9.62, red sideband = 9.13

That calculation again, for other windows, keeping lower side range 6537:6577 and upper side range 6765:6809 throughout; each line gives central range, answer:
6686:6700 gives 3.3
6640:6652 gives 3.6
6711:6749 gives 0.8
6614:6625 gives 3.9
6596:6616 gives 6.3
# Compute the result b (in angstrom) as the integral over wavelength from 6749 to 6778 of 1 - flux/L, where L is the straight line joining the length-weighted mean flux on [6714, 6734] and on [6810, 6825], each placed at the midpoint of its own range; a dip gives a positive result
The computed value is 4.3 angstrom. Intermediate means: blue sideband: 12.1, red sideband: 8.95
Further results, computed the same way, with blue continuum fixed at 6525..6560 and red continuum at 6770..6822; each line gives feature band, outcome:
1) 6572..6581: 0.9 angstrom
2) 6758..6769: 0.5 angstrom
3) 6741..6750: 0.6 angstrom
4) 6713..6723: -3.3 angstrom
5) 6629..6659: 2.5 angstrom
